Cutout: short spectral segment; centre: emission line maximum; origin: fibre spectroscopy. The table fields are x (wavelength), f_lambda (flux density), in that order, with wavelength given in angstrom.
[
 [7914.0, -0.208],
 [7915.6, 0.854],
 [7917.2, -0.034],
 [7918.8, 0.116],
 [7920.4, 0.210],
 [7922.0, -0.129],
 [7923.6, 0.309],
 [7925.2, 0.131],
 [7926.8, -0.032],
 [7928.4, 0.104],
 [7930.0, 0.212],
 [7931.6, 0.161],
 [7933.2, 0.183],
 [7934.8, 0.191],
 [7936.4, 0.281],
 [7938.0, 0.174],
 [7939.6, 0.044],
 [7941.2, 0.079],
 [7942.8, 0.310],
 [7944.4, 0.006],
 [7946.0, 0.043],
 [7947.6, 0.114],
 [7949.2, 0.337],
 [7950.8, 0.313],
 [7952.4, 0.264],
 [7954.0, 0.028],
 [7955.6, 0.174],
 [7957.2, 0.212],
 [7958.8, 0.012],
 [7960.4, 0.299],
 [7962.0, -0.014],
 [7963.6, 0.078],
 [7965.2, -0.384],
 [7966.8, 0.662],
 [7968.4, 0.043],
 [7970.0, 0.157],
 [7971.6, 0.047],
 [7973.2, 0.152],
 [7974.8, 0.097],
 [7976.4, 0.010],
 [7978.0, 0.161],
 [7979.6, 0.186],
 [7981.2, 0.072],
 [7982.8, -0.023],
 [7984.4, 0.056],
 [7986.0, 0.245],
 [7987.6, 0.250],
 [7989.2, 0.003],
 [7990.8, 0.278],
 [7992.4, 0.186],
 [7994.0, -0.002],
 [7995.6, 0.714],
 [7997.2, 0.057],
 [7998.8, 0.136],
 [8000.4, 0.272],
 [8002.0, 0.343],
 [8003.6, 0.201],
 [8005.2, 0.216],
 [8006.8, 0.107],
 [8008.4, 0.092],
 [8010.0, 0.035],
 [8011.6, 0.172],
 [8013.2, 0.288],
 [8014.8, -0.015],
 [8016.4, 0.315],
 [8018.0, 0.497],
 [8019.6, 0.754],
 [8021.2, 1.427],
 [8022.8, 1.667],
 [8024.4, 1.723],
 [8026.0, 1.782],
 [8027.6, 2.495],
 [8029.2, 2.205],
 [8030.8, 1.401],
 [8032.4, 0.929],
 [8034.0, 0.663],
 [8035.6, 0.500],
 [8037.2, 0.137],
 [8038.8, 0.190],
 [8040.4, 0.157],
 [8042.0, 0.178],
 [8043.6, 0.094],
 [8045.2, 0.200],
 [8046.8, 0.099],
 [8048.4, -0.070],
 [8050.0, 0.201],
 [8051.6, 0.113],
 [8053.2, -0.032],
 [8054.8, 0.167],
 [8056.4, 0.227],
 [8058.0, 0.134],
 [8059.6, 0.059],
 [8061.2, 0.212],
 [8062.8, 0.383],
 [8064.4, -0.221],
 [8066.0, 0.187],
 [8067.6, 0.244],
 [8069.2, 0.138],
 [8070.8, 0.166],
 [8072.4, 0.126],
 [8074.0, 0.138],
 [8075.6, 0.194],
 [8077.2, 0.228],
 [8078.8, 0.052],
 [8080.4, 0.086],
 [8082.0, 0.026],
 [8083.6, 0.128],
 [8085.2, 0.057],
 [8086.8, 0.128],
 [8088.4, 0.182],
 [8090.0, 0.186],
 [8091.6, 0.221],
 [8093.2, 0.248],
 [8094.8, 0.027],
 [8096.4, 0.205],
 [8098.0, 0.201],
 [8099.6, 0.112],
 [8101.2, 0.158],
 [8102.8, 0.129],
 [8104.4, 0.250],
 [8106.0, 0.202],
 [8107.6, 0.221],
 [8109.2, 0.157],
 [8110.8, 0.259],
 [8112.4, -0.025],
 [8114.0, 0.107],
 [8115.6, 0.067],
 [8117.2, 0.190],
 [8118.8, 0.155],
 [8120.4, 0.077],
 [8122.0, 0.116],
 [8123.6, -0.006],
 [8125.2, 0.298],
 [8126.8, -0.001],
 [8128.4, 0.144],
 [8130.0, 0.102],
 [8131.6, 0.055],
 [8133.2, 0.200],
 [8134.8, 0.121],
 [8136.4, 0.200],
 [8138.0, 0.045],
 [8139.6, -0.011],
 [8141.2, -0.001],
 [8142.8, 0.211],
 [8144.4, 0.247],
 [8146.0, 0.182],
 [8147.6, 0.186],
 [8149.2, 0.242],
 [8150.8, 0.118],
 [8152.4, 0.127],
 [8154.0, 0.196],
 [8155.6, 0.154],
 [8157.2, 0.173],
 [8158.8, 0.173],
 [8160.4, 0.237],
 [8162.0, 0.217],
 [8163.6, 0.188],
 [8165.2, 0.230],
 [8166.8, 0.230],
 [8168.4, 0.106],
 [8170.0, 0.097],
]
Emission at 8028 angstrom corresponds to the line [O II]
